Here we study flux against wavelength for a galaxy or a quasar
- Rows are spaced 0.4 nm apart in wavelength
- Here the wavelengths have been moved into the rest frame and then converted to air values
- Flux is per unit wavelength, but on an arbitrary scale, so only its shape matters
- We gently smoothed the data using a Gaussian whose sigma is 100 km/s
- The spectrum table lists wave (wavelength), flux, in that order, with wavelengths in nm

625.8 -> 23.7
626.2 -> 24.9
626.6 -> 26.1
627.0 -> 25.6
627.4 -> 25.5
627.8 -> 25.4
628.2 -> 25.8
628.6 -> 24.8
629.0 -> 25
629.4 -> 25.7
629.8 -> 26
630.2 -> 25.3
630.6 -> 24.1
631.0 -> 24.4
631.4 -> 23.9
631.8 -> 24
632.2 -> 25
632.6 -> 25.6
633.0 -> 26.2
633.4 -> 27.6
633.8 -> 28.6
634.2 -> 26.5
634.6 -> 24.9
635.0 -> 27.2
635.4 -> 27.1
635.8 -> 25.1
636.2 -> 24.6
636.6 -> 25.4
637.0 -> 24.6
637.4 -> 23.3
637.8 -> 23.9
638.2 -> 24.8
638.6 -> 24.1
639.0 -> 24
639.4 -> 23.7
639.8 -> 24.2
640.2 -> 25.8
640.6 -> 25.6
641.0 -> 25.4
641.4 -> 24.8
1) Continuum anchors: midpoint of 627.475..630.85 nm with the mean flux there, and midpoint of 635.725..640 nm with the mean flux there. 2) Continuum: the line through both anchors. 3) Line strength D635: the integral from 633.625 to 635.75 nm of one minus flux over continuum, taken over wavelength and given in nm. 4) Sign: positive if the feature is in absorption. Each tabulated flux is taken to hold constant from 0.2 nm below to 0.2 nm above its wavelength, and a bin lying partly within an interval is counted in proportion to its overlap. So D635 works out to -0.177 nm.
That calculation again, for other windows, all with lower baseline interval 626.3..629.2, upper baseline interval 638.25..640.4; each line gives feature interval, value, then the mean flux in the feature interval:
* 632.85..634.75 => -0.15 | 26.8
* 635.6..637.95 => 0.01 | 24.5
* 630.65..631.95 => 0.05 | 24.1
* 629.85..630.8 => 0.01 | 24.9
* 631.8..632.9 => -0.01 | 25.1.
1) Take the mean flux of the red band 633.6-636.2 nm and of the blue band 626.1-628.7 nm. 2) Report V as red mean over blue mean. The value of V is 1.04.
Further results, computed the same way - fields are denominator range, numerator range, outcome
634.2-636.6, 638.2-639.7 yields 0.93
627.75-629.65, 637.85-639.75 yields 0.95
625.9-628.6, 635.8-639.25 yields 0.96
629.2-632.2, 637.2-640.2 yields 0.97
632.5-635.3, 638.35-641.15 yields 0.92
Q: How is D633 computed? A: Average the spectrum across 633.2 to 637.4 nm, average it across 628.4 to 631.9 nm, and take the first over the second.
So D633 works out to 1.05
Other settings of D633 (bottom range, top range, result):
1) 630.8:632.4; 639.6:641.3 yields 1.04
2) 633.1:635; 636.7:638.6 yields 0.90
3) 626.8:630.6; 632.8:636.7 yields 1.04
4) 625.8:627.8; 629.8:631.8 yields 0.97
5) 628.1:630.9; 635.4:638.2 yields 0.98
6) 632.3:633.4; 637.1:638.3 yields 0.92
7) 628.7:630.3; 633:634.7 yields 1.06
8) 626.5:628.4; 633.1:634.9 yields 1.05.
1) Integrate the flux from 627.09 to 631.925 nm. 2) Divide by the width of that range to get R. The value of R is 25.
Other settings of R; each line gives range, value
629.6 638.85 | 25.3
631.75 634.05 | 26.3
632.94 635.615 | 26.9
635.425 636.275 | 25.3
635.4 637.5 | 24.9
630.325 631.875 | 24.2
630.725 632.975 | 24.7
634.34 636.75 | 25.7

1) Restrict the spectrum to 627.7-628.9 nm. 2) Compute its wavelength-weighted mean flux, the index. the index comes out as 25.3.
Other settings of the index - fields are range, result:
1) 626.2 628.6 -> 25.5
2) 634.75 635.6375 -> 26.9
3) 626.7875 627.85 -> 25.5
